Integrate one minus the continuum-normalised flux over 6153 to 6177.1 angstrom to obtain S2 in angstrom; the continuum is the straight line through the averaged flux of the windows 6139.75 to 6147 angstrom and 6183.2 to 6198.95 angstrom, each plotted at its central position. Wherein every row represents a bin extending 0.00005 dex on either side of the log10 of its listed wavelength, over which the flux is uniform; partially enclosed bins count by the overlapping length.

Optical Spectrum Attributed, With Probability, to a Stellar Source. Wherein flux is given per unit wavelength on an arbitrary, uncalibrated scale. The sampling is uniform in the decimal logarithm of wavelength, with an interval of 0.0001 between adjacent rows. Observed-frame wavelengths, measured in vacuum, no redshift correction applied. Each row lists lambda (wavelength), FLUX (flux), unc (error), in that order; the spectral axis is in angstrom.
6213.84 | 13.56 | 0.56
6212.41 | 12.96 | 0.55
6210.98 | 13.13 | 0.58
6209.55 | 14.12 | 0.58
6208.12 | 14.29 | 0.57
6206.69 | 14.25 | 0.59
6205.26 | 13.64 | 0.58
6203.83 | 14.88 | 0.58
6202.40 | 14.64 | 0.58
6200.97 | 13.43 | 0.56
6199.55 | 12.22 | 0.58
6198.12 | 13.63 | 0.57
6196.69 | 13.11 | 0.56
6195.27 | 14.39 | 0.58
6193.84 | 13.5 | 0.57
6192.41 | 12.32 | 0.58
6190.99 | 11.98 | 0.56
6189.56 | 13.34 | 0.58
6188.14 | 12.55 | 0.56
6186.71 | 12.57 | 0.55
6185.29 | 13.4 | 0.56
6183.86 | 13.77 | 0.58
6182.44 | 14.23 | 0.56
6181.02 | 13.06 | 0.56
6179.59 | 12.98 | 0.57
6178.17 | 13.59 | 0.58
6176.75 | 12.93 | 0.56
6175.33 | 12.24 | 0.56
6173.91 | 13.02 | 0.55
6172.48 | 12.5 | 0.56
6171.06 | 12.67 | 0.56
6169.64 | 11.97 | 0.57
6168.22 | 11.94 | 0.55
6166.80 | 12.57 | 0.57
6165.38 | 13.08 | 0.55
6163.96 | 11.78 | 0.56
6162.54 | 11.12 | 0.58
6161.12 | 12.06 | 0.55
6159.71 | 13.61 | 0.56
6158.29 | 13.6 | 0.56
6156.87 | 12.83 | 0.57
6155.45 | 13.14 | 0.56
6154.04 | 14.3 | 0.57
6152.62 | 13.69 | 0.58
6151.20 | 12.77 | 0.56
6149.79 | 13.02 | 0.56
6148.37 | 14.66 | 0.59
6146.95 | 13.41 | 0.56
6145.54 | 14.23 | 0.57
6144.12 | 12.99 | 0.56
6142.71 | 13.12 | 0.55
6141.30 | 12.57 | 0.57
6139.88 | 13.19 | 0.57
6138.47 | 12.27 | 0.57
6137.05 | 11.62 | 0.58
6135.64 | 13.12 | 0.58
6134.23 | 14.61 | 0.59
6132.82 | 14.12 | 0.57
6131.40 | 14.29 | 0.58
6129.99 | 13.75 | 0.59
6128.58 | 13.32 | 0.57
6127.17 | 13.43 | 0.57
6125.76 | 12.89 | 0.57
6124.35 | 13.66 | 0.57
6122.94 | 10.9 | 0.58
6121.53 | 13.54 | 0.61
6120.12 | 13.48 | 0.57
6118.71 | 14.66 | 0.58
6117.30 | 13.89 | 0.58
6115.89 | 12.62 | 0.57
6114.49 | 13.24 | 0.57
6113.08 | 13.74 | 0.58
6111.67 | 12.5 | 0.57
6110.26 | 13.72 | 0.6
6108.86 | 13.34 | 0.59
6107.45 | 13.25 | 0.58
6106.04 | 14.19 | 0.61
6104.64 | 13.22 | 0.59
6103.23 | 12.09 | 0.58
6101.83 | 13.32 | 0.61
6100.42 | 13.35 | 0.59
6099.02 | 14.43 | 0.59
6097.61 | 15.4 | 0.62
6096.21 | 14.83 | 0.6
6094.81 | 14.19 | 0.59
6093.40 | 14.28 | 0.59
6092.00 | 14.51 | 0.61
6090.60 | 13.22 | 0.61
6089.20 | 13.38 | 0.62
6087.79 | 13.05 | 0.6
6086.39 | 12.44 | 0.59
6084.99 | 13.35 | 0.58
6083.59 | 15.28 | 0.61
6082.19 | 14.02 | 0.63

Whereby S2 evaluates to 0.9 angstrom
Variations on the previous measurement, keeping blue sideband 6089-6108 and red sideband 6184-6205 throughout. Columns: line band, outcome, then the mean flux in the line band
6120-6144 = 0.9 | 13.2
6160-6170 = 1.0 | 12.1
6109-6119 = 0.2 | 13.4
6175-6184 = 0.1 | 13.3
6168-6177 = 0.6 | 12.5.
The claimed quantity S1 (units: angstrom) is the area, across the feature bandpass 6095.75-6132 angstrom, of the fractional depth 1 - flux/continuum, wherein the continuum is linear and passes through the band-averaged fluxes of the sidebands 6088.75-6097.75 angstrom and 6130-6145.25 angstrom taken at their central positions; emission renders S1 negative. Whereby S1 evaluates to 0.73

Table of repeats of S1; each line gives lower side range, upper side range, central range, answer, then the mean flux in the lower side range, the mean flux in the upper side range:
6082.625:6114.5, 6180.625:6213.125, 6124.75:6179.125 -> 2.0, 13.7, 13.5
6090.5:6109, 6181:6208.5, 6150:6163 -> 0.5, 13.9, 13.5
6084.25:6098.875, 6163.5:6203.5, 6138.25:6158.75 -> 0.0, 13.9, 13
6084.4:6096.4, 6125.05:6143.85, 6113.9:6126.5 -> 0.2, 13.6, 13.3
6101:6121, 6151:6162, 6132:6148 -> 0.1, 13.4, 13.2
